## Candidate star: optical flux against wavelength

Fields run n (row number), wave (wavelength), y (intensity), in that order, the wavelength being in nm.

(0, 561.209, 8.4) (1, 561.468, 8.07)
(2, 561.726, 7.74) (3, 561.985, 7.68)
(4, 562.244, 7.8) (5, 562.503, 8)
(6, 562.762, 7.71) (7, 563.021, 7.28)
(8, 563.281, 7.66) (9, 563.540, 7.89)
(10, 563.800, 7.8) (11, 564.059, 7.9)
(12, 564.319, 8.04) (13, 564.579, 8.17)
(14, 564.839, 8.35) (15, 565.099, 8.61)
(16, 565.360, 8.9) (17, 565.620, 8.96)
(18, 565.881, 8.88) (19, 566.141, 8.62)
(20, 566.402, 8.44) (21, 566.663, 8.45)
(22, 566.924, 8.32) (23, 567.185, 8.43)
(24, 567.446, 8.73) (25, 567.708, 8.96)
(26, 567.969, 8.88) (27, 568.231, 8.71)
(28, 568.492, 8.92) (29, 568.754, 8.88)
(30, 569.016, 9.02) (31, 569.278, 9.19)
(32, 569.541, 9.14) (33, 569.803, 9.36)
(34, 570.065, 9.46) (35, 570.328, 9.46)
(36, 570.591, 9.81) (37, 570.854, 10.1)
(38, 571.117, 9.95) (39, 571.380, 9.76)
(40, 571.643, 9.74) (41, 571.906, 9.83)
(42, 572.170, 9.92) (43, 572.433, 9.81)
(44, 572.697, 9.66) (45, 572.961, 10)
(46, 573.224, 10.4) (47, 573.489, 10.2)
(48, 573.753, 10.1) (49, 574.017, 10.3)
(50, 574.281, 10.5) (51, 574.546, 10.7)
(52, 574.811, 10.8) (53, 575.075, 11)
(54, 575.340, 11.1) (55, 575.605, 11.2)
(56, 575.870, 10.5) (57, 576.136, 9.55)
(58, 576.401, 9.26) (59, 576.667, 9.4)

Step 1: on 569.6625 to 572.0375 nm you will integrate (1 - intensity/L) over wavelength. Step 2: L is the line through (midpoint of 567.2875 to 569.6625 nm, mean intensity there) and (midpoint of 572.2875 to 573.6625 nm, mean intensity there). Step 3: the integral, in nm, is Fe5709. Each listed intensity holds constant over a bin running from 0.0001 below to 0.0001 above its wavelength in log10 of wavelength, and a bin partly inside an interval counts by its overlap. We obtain -0.05 nm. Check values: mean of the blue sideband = 8.93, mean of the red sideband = 10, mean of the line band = 9.72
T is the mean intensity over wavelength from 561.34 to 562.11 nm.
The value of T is 7.83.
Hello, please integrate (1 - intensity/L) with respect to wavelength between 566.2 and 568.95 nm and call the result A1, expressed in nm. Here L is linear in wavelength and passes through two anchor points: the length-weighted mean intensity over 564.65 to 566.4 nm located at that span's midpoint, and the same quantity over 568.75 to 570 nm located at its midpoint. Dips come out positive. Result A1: 0.08 nm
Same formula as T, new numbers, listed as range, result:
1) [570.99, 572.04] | 9.82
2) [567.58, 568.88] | 8.87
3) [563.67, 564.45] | 7.92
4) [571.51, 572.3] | 9.83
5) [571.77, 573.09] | 9.84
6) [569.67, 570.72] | 9.52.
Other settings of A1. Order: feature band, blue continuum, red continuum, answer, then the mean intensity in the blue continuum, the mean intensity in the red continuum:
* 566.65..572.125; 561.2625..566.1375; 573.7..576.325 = 0.07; 8.1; 10.6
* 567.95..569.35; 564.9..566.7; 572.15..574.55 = 0.05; 8.69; 10.1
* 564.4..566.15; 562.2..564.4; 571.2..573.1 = -0.08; 7.78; 9.83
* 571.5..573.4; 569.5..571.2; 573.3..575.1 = 0.03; 9.63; 10.5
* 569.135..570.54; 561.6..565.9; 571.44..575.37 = 0.01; 8.06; 10.2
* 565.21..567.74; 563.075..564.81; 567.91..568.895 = -0.07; 7.91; 8.85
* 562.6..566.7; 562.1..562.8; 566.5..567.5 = -0.04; 7.85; 8.46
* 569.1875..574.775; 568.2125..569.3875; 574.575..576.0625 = -0.01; 8.97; 10.8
